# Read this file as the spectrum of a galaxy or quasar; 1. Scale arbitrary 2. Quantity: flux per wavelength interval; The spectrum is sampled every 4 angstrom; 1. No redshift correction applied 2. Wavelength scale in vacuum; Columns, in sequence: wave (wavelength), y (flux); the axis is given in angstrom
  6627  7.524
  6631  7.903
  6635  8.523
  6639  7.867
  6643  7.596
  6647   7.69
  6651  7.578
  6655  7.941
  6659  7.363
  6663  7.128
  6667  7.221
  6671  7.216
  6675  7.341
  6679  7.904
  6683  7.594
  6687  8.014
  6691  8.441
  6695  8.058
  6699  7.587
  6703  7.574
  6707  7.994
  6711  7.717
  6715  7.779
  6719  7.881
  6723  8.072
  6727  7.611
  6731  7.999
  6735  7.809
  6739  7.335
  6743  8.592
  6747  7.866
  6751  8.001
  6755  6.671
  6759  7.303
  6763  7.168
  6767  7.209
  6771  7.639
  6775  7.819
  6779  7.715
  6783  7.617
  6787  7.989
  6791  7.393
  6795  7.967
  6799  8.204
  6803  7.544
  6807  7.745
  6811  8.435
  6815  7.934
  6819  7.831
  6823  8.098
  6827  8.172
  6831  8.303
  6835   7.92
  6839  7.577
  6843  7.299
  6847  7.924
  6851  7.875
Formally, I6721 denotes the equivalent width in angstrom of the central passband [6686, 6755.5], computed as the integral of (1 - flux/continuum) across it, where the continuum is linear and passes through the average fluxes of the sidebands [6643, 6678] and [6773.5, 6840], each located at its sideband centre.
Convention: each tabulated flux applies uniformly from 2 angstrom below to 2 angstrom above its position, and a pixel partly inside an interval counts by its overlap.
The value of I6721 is -2.0 angstrom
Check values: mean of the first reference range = 7.46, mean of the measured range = 7.86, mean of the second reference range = 7.9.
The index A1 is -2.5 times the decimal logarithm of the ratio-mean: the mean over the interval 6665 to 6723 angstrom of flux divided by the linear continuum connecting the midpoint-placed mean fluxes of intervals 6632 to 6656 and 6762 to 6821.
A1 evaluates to 0.01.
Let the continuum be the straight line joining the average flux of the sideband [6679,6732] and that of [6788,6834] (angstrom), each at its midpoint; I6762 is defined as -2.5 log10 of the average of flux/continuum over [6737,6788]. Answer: 0.04 mag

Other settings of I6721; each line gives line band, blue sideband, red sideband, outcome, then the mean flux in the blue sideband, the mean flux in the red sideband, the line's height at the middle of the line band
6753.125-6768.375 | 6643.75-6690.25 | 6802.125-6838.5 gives 1.4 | 7.57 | 7.99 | 7.83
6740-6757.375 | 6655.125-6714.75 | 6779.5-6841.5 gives 0.1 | 7.67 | 7.91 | 7.79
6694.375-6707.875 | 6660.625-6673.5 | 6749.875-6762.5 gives -1.0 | 7.2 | 7.26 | 7.22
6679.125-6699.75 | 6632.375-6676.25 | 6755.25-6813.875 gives -0.9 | 7.6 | 7.67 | 7.62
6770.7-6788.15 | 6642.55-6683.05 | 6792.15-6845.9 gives 0.1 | 7.5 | 7.92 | 7.81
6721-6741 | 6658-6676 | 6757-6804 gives -0.8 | 7.24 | 7.63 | 7.46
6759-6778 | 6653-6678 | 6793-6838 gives 0.9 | 7.39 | 8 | 7.81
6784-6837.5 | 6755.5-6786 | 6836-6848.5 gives -2.9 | 7.47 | 7.61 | 7.55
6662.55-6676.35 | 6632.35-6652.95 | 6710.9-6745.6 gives 1.1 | 7.85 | 7.87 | 7.86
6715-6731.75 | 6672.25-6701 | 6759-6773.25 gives -0.6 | 7.83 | 7.34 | 7.61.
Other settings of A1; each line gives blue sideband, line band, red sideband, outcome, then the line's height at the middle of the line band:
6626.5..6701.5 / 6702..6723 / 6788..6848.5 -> -0.008 mag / 7.77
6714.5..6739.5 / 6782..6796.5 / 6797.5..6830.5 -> 0.029 mag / 7.95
